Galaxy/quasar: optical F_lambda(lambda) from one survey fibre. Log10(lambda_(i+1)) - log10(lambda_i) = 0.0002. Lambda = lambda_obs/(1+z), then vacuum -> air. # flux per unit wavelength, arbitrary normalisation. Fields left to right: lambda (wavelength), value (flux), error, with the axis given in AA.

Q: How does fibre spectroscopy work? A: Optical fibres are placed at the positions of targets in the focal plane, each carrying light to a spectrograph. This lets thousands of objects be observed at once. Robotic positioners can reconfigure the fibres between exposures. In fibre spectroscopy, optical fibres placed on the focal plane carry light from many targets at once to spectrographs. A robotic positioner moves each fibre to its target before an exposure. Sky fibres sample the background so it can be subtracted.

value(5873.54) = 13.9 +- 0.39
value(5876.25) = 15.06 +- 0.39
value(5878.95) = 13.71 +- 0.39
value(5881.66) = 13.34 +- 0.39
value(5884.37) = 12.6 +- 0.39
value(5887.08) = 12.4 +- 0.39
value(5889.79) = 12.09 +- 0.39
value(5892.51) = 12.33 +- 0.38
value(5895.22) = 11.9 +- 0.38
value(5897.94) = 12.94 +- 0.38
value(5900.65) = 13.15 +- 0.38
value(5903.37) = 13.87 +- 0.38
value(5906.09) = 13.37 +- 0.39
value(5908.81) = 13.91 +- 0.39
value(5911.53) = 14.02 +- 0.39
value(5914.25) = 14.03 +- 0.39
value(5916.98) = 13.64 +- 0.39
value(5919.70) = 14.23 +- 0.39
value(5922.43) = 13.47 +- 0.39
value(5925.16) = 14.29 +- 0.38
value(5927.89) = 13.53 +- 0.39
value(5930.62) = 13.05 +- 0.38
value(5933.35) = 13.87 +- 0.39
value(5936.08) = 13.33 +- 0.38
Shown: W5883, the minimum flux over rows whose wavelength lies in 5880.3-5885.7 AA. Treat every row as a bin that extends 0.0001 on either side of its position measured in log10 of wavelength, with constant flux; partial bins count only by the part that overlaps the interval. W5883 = 12.6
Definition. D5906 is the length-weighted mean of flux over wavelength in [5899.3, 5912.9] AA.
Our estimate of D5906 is 13.7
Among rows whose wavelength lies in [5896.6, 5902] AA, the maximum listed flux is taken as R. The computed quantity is 13.15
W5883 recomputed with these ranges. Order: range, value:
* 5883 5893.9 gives 12.09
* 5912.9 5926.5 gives 13.47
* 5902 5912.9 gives 13.37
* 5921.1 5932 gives 13.05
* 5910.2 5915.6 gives 14.02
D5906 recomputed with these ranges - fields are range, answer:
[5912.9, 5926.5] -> 13.9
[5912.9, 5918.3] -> 13.8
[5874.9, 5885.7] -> 13.7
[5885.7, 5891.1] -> 12.3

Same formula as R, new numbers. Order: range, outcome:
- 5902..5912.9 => 14.02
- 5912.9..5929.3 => 14.29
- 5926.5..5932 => 13.53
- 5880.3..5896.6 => 13.34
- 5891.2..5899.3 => 12.94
